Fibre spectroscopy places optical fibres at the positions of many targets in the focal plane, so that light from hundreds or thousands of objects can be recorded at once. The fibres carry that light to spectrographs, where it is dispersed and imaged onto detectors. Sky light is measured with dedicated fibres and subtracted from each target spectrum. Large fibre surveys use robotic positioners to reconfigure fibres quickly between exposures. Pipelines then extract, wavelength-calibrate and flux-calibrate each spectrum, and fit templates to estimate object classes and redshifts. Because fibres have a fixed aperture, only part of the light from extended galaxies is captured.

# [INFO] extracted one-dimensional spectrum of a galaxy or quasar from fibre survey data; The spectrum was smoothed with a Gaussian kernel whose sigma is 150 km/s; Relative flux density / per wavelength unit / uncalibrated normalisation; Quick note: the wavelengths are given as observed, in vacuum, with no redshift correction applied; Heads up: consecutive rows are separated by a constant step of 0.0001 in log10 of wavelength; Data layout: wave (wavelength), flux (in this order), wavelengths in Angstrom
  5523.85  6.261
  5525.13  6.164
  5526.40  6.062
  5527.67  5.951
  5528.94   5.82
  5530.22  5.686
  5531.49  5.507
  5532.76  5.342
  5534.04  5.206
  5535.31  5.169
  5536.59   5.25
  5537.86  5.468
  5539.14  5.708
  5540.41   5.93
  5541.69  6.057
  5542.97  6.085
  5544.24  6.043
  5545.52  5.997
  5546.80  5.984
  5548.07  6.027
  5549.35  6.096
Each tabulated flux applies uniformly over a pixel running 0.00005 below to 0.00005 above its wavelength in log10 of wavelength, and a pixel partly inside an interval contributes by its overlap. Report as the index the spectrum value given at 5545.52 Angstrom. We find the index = 5.997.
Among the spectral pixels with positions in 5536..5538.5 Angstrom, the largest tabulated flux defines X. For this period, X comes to 5.468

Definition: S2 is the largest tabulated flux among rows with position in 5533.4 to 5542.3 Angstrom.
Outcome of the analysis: 6.057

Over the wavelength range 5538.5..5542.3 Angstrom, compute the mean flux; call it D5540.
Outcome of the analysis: 5.9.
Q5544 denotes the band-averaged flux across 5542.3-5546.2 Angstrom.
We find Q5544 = 6.04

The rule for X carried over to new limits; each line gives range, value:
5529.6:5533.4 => 5.686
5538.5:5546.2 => 6.085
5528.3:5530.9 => 5.82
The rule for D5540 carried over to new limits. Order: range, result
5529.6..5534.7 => 5.44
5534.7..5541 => 5.5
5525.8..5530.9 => 5.88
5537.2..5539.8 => 5.6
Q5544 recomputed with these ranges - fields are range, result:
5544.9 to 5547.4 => 5.98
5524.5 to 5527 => 6.12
